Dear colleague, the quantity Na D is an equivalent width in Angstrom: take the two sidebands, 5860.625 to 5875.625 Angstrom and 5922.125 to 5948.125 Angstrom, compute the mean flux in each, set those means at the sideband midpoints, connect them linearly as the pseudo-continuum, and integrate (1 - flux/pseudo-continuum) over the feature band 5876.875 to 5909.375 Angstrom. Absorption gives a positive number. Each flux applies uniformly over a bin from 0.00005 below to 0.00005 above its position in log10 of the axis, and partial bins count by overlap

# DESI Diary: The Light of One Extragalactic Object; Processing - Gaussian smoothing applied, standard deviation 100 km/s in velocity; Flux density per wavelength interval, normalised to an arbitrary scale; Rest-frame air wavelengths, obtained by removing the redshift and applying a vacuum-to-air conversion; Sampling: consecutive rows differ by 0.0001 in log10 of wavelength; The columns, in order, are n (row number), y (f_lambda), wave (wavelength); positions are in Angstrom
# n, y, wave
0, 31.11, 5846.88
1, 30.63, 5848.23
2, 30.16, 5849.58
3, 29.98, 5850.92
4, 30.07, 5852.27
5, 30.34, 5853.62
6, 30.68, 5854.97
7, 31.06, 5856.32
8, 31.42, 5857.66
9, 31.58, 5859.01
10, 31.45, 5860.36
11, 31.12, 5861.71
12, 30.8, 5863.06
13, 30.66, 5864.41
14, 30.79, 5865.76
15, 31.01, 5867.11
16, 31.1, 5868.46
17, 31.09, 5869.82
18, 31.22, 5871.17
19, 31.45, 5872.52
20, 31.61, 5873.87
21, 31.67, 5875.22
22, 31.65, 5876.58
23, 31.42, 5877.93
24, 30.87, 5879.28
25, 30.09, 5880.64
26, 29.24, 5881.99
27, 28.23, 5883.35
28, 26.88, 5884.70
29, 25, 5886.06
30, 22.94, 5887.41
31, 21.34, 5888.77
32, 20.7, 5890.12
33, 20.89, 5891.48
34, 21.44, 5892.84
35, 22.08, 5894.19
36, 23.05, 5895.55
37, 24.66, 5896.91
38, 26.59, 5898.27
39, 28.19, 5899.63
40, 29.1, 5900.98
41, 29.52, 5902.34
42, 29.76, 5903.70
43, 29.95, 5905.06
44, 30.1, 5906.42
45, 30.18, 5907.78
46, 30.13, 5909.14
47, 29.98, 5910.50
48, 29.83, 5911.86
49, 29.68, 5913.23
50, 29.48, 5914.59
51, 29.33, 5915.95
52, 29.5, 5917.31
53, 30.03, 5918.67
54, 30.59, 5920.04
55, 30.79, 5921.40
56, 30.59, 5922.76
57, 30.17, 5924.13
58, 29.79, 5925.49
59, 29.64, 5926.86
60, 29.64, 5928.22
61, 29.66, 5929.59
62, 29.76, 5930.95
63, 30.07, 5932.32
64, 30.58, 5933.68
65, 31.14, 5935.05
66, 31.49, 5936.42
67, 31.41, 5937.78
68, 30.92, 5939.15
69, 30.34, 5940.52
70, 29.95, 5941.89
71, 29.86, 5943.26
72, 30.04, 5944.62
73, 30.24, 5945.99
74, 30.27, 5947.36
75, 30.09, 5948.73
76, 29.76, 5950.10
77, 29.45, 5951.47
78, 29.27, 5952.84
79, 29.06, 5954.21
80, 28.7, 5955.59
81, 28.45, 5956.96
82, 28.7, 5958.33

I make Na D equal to 4.27 Angstrom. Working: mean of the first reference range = 31.1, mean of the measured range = 26.8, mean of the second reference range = 30.3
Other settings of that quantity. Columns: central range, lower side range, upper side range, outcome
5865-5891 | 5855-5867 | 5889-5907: -0.1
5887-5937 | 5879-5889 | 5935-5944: 1.2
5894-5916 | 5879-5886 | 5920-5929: 0.7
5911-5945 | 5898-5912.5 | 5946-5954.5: -0.6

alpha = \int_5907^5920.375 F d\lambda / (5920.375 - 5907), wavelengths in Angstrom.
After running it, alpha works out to 29.8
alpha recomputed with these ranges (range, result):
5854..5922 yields 28.8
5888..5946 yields 28.6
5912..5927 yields 30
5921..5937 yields 30.3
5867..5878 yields 31.4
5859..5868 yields 31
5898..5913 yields 29.5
